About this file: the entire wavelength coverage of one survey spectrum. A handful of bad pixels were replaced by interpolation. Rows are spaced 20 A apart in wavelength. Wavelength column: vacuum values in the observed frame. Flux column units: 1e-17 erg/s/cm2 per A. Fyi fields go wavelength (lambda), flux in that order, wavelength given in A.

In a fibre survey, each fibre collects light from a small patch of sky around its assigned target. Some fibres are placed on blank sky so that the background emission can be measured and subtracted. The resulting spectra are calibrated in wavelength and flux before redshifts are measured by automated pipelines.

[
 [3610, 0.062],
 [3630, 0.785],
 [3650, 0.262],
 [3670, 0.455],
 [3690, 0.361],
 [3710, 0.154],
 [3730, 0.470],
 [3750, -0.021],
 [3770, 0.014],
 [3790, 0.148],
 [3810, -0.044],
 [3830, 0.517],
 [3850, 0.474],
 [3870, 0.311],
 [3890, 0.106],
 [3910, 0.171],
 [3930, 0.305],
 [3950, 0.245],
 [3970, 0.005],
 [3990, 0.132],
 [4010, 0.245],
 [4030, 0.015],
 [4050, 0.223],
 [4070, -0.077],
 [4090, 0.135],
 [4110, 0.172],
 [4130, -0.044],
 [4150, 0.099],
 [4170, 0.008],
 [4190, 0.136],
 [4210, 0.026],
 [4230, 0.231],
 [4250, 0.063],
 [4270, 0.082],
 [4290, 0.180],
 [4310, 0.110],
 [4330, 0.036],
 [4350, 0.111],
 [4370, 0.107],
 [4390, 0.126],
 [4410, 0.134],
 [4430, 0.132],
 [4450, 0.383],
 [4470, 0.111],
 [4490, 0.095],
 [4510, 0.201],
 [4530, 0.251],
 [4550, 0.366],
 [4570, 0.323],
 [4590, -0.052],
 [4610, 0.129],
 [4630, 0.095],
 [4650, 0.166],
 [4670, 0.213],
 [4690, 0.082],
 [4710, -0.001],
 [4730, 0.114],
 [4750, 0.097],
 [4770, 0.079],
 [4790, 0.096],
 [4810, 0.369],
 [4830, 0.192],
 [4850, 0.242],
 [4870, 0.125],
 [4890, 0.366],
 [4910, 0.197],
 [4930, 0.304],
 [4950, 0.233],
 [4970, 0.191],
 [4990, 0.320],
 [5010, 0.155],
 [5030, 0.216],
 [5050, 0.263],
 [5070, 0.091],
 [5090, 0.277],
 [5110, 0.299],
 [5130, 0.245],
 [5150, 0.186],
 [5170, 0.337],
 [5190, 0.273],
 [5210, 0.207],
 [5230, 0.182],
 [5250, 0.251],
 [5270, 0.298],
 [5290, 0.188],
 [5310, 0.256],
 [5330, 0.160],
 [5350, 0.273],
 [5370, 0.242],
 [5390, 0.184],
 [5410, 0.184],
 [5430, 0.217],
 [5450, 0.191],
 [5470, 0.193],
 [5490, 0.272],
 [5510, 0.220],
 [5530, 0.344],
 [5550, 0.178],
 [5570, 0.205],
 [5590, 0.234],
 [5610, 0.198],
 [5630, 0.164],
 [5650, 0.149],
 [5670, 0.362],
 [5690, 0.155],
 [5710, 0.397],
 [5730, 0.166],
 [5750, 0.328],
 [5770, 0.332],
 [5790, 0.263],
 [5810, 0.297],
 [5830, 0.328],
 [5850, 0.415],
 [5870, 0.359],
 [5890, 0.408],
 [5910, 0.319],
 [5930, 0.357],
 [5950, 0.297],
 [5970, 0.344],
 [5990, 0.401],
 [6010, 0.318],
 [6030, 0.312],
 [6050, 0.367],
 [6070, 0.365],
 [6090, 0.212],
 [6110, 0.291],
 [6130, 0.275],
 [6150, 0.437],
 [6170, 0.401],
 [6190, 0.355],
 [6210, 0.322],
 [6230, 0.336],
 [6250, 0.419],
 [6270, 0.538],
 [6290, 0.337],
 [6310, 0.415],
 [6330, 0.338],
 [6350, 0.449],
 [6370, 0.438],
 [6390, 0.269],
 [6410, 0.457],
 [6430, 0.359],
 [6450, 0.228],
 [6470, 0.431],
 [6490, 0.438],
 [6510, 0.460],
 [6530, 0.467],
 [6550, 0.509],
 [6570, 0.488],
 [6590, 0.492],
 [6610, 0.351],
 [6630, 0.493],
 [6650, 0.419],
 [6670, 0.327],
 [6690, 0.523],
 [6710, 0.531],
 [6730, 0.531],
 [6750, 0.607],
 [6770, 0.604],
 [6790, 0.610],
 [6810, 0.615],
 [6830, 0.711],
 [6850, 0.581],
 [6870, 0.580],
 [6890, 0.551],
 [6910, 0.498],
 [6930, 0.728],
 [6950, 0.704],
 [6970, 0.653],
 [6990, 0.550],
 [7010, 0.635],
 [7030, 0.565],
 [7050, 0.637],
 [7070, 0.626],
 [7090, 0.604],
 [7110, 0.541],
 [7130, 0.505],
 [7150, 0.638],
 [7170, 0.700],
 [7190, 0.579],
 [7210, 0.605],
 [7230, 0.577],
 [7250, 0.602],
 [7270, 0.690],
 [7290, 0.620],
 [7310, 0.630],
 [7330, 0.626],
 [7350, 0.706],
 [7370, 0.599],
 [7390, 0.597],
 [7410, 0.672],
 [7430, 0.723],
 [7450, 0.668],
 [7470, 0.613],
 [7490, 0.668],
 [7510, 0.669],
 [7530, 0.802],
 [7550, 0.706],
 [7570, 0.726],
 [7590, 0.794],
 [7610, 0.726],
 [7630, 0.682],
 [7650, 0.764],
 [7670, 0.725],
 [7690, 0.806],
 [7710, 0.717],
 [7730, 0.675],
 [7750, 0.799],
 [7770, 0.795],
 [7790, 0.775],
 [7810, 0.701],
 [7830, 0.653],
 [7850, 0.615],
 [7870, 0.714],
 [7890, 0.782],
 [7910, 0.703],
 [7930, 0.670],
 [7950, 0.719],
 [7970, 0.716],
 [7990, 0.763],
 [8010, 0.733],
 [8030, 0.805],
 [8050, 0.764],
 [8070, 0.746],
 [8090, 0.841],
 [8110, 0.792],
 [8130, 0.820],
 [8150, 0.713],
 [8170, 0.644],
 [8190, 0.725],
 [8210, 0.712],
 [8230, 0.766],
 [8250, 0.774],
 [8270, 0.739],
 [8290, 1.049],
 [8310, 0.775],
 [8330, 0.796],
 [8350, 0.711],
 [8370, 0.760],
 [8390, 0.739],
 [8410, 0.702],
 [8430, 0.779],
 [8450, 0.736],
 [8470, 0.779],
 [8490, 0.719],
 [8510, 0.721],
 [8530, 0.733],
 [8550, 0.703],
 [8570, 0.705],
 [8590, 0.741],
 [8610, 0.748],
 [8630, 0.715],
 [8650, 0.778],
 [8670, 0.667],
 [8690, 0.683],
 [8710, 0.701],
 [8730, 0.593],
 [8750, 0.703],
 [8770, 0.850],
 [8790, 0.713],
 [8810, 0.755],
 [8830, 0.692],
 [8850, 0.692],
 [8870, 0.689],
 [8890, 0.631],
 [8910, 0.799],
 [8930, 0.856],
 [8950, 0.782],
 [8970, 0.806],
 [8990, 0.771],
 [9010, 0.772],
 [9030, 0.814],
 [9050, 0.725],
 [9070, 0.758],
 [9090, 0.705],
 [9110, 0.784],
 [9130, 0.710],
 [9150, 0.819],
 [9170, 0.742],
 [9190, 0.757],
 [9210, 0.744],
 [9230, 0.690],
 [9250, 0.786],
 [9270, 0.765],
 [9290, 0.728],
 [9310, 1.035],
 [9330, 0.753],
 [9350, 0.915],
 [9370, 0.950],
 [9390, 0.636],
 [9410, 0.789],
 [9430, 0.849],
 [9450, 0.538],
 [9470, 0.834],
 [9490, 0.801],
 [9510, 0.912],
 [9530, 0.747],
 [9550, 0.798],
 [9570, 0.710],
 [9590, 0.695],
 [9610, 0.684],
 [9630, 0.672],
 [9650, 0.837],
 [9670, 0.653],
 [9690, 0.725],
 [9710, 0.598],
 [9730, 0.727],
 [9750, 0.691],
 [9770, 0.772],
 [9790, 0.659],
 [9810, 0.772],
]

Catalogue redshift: 0.68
